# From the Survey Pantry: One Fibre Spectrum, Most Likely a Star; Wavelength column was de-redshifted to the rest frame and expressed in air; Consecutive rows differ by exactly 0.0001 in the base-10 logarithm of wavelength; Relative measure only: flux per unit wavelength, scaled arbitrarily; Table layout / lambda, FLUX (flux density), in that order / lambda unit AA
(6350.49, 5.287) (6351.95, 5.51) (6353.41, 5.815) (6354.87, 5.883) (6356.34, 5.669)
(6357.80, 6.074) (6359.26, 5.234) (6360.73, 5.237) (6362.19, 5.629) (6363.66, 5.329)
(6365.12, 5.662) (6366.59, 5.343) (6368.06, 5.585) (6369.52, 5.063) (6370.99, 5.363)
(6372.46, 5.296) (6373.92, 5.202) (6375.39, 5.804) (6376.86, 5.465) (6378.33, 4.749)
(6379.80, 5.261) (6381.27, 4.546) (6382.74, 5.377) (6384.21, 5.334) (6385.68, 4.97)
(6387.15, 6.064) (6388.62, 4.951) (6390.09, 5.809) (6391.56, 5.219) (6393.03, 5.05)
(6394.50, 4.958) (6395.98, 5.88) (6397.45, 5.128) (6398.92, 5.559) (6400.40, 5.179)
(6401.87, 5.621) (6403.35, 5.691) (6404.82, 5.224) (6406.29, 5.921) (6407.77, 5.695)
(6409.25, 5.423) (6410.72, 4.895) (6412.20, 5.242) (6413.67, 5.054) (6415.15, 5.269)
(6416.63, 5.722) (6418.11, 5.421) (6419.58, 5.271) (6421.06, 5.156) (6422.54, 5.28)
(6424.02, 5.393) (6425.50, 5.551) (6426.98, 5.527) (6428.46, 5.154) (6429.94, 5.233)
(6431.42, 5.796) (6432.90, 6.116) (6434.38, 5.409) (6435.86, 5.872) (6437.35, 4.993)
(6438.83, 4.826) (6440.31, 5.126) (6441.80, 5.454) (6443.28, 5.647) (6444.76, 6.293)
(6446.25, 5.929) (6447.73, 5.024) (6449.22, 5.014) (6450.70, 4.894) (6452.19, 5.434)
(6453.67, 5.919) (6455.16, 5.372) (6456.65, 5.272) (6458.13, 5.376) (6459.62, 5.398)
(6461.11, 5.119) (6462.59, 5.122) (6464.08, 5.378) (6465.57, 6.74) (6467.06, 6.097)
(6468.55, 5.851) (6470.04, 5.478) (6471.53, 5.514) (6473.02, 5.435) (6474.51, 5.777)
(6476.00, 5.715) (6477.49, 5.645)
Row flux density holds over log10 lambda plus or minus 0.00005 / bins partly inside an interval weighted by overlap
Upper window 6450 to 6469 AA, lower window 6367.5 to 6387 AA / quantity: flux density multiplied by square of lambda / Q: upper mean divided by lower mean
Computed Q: 1.08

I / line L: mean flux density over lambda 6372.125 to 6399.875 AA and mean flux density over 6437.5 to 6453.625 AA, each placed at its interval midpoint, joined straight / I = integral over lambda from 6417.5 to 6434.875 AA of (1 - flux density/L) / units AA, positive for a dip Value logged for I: -0.3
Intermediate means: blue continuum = 5.3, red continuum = 5.38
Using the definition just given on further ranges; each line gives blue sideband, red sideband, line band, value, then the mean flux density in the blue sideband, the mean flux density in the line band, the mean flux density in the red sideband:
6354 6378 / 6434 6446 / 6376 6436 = 1.1 AA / 5.48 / 5.37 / 5.47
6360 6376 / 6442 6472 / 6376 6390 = 0.5 AA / 5.41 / 5.22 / 5.54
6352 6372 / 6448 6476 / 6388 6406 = 0.5 AA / 5.53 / 5.37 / 5.51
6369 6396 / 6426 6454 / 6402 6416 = -0.1 AA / 5.27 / 5.39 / 5.45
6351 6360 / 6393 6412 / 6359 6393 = 1.5 AA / 5.69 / 5.32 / 5.41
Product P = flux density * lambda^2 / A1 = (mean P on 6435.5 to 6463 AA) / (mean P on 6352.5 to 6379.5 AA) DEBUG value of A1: 1.0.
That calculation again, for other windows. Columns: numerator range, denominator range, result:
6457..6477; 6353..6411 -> 1.07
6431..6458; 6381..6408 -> 1.03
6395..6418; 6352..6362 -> 0.98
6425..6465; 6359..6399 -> 1.04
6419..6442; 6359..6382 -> 1.04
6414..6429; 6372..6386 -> 1.04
